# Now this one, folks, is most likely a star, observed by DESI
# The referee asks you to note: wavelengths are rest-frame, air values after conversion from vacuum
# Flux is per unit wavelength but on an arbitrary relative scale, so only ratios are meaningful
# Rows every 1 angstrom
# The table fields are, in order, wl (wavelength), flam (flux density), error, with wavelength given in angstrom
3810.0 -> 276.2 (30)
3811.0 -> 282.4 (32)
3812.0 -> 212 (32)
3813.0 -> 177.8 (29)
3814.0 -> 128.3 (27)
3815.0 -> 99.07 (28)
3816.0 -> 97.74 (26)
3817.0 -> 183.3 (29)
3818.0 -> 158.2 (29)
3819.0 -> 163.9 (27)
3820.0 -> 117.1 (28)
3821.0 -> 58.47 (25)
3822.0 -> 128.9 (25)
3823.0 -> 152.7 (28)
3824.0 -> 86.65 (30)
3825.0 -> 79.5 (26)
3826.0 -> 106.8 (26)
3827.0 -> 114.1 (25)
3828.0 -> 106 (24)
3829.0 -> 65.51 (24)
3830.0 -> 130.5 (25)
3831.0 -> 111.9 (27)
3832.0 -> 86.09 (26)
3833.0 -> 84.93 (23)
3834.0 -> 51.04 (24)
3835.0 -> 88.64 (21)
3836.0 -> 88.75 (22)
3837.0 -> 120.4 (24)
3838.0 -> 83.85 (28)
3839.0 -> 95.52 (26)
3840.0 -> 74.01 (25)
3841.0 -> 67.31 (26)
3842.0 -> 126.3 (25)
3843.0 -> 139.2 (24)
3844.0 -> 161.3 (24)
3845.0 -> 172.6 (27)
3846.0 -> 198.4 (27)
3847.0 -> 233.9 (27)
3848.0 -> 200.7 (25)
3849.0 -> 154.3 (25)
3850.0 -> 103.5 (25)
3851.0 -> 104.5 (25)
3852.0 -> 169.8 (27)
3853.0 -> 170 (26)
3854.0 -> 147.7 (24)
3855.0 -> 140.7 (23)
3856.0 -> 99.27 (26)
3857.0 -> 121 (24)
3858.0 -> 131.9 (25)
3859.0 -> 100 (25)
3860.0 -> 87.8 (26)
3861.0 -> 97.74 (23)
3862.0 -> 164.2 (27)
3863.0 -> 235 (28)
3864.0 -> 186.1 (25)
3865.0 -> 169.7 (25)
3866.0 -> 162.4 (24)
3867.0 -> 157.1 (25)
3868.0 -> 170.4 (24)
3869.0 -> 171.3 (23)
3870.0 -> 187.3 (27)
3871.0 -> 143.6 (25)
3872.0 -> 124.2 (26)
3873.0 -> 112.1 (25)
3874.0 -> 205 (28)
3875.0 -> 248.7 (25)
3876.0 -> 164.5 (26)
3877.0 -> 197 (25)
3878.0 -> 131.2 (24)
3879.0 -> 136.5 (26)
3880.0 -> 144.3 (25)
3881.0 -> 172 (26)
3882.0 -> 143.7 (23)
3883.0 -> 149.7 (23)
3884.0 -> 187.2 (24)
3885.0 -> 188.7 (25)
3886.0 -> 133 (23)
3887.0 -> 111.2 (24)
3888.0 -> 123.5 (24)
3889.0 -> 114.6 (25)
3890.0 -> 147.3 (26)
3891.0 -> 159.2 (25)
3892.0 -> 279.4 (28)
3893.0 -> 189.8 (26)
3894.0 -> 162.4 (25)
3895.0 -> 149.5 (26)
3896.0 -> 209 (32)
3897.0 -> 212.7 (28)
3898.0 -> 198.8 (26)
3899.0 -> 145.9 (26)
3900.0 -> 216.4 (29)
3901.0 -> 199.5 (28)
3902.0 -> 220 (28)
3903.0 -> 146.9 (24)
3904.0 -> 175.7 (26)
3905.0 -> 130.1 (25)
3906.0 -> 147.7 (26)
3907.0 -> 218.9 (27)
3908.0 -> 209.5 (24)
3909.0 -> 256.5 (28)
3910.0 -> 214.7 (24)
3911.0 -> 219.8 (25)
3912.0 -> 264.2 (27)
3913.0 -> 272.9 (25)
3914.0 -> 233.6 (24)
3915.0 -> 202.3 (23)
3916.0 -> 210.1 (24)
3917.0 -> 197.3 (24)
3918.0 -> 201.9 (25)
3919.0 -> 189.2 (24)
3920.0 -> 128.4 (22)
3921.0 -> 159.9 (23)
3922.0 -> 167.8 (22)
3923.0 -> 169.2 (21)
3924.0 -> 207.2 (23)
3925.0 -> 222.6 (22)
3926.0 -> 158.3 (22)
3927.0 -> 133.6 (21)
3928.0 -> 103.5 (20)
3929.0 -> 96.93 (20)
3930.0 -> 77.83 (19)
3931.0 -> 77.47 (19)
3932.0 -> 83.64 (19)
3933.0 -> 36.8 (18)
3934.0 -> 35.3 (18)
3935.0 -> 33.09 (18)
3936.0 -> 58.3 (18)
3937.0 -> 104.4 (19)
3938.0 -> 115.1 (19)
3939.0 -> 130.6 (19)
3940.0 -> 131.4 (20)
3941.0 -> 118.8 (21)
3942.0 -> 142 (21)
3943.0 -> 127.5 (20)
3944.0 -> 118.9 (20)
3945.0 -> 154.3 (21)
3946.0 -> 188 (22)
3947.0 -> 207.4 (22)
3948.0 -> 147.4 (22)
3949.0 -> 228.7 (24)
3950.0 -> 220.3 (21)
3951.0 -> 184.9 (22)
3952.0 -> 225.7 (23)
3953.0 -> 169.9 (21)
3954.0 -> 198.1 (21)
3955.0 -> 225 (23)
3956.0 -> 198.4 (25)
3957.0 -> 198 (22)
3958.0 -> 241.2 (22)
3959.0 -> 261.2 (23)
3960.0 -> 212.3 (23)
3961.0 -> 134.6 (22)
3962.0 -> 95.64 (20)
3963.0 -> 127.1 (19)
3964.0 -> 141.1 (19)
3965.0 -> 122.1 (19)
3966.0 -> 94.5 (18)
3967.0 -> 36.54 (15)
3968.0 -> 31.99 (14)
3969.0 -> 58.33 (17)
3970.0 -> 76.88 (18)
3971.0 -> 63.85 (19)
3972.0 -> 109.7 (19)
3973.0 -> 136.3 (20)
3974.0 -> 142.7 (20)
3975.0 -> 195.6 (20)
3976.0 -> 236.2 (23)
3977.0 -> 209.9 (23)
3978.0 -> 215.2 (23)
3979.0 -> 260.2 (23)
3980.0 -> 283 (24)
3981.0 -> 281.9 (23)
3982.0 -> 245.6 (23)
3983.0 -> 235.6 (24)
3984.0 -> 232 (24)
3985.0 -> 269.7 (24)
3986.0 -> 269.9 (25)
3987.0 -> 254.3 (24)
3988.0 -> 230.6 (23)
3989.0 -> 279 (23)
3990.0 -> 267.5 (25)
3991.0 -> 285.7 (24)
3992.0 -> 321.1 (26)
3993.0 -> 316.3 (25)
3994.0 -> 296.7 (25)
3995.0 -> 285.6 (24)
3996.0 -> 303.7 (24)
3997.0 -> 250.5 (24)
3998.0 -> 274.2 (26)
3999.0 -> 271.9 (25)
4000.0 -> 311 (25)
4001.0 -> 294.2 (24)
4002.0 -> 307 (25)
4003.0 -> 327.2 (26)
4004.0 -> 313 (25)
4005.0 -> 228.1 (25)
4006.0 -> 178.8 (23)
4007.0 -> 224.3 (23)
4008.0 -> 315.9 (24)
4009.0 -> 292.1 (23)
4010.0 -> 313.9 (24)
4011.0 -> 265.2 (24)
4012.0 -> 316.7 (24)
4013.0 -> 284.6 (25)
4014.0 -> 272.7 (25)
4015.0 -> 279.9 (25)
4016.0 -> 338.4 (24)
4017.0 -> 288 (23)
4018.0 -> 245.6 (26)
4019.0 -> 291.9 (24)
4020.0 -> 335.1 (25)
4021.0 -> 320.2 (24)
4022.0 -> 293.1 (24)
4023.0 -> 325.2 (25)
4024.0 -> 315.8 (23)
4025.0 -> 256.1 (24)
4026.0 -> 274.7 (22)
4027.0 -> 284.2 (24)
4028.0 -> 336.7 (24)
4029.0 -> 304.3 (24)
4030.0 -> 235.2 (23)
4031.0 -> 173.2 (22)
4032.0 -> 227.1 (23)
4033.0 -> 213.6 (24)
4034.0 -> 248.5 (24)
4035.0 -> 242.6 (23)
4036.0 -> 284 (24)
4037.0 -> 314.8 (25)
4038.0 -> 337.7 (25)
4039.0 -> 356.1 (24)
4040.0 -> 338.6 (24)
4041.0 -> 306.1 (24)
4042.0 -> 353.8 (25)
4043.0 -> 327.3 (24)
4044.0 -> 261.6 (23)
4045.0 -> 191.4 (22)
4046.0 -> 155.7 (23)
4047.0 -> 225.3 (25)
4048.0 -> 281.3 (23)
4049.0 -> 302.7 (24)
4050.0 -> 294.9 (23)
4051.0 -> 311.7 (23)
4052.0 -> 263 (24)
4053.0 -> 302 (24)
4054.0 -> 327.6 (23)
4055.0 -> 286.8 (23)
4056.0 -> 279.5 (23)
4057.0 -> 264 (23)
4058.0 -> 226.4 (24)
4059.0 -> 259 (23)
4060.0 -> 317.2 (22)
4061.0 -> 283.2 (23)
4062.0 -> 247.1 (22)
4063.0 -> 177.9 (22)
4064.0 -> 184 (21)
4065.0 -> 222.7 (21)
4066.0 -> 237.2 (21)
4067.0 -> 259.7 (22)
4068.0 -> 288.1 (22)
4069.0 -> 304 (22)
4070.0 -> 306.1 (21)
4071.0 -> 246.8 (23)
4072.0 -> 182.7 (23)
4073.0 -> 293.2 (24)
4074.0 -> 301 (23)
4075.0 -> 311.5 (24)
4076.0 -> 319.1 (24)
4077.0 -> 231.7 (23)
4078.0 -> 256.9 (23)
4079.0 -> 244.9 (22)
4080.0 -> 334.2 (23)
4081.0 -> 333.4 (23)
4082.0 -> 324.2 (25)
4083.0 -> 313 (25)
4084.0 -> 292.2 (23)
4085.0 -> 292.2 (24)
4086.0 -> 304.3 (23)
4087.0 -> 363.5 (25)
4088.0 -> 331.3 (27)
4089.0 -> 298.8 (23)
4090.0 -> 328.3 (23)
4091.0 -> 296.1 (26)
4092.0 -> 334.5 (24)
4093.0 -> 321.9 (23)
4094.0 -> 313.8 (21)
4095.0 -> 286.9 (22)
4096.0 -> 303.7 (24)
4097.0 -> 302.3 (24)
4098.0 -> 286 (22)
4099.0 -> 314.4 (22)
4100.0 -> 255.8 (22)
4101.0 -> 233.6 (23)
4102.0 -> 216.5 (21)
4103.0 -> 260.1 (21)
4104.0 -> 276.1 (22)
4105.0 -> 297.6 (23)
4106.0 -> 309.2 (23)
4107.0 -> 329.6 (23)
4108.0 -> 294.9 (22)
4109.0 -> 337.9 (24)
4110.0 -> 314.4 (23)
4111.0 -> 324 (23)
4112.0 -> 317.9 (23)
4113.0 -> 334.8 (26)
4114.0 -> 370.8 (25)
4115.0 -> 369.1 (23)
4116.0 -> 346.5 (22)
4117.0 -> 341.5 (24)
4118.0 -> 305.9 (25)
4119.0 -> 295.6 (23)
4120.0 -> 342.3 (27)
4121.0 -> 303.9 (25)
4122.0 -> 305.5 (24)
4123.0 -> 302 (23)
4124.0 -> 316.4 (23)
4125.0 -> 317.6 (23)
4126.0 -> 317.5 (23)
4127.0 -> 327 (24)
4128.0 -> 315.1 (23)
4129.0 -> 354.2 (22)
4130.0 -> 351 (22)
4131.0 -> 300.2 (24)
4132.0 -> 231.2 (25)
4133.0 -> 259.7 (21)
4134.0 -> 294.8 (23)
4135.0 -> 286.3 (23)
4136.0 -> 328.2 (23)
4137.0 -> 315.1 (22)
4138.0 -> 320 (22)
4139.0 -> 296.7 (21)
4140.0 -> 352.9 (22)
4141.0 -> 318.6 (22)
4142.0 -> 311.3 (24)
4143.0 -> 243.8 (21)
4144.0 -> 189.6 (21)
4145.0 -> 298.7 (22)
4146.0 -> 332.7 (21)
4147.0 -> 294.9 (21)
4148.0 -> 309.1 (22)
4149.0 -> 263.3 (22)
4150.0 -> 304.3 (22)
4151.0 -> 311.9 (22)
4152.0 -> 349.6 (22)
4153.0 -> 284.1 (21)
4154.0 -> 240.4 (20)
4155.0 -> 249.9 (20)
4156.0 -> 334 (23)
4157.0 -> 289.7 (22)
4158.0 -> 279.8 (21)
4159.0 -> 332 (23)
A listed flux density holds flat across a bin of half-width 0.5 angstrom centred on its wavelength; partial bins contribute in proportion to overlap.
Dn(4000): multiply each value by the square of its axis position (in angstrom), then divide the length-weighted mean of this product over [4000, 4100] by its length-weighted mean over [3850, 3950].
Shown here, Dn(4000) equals 1.92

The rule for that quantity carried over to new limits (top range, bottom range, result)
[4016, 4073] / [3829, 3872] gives 2.25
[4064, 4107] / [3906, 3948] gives 2.01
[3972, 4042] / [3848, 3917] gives 1.70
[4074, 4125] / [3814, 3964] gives 2.23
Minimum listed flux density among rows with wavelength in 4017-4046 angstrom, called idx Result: 155.7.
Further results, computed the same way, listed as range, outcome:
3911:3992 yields 31.99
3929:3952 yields 33.09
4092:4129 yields 216.5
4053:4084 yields 177.9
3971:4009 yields 63.85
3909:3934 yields 35.3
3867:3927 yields 111.2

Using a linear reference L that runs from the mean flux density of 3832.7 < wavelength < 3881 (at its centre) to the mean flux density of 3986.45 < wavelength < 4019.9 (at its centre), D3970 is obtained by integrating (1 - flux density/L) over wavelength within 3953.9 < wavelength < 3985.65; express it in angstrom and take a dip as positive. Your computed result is 9.8 angstrom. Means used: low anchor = 143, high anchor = 283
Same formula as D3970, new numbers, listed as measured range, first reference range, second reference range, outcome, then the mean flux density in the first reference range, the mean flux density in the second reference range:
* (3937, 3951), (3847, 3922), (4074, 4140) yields 3.5 angstrom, 171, 307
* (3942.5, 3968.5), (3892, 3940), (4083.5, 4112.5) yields 3.8 angstrom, 165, 301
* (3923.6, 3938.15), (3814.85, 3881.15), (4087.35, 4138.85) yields 6.7 angstrom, 135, 309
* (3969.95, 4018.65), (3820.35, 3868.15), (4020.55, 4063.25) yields -2.9 angstrom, 126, 278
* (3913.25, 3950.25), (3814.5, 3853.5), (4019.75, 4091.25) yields 9.1 angstrom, 121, 281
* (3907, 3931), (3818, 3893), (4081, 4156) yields -1.0 angstrom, 139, 306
